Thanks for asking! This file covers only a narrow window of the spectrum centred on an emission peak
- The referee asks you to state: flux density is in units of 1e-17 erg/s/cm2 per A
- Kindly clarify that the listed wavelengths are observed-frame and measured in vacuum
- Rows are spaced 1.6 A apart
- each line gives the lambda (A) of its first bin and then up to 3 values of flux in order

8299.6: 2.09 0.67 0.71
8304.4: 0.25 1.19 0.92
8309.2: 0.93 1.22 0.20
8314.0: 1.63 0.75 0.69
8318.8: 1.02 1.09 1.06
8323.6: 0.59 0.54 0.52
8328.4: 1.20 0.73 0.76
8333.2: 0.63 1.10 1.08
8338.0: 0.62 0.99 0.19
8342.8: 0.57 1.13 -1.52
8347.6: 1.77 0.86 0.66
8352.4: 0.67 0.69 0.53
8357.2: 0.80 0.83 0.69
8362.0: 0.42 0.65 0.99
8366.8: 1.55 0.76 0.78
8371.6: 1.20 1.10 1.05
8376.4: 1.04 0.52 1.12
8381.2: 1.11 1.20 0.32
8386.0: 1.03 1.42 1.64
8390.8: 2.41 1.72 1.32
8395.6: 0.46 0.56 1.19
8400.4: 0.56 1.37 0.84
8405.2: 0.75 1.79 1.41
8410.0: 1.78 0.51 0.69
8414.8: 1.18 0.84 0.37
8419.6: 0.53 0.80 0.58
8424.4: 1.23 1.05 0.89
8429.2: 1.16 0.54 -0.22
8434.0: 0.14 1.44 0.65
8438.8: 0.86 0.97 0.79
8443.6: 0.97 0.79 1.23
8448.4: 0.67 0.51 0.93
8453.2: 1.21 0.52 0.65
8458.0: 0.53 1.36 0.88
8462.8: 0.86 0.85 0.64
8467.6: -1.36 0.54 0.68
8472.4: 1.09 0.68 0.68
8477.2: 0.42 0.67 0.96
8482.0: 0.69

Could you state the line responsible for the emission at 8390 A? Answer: [S II]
